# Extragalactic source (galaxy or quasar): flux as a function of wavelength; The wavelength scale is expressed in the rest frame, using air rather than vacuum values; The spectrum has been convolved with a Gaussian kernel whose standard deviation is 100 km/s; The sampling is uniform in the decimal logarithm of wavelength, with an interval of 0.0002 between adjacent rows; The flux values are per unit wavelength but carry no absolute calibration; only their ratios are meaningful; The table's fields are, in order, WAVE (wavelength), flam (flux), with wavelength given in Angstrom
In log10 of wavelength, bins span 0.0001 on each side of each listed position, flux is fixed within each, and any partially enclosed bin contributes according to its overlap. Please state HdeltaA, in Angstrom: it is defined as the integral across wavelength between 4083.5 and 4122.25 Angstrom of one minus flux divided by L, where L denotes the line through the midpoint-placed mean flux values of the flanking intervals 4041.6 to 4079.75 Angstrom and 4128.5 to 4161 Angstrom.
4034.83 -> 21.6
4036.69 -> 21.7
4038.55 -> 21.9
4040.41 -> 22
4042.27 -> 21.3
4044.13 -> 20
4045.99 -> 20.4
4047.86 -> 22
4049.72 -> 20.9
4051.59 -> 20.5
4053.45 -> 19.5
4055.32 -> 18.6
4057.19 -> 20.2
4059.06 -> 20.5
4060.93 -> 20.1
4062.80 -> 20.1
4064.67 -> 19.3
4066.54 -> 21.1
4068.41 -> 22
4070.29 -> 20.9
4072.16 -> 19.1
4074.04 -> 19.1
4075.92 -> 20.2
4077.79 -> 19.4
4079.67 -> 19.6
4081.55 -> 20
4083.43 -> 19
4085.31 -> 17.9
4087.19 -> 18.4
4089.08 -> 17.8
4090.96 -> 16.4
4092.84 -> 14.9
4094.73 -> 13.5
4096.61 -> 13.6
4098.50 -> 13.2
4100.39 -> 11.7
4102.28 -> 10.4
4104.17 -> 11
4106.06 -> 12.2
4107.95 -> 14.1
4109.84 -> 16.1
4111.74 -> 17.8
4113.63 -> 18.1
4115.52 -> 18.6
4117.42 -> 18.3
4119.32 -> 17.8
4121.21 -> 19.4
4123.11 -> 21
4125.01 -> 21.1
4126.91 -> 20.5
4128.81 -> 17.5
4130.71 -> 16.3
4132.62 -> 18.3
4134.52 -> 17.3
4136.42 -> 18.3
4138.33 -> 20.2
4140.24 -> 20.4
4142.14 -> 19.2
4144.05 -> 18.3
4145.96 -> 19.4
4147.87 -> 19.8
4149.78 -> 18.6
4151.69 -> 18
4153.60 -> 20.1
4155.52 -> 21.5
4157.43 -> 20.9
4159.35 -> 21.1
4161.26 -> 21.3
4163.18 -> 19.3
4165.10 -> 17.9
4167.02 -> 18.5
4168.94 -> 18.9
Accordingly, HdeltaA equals 8.0 Angstrom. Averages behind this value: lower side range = 20.2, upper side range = 19.2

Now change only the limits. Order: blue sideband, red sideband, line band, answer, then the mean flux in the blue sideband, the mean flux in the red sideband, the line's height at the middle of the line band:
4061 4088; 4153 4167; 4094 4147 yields 8.1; 19.7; 20.2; 20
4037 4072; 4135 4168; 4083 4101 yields 4.1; 20.6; 19.5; 20.2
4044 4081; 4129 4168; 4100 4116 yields 4.3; 20.2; 19.2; 19.7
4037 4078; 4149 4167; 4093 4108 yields 5.7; 20.5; 19.8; 20.2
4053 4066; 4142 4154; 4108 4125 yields 0.9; 19.8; 19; 19.3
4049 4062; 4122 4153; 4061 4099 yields 2.6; 20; 19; 19.7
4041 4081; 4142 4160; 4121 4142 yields 0.7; 20.2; 19.7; 19.8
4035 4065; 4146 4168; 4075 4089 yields 0.8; 20.6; 19.7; 20.3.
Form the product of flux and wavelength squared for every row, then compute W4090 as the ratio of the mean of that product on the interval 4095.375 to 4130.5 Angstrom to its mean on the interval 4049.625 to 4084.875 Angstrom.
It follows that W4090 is 0.8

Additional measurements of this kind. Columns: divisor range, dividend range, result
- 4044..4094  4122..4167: 1.03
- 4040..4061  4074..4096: 0.89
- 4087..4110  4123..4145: 1.39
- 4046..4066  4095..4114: 0.69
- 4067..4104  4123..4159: 1.16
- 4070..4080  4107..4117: 0.88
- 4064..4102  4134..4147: 1.11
